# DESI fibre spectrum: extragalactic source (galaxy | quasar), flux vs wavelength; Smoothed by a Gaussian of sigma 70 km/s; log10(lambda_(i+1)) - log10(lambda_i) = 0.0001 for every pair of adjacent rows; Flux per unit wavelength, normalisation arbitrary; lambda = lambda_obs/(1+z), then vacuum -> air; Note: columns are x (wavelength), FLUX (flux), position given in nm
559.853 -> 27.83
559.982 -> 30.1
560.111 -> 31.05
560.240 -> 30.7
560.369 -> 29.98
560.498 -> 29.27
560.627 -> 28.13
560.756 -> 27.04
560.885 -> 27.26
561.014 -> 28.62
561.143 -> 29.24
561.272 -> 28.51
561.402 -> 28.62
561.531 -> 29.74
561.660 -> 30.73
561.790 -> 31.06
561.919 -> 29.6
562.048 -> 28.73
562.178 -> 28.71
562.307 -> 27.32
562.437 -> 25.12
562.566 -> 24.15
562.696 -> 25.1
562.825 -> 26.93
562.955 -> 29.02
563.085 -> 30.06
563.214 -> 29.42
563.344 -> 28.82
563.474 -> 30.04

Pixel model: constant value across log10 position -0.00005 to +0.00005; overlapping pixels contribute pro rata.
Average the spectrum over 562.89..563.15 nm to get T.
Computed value 29.6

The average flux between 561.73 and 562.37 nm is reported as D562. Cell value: 29.1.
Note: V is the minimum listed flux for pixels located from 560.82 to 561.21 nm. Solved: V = 27.26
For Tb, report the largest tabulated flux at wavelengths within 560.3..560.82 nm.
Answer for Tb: 29.98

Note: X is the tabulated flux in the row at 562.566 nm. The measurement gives 24.15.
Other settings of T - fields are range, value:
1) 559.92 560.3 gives 30.6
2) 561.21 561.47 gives 28.5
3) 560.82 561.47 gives 28.5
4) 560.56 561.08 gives 27.8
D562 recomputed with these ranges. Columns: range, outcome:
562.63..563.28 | 28.1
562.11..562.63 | 26.3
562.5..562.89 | 25.4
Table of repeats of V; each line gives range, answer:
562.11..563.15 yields 24.15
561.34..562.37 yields 27.32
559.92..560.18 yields 30.1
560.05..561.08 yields 27.04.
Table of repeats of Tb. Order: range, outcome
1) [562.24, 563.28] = 30.06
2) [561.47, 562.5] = 31.06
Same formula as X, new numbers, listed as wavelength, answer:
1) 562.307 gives 27.32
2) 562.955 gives 29.02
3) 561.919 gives 29.6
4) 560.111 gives 31.05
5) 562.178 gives 28.71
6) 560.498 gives 29.27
